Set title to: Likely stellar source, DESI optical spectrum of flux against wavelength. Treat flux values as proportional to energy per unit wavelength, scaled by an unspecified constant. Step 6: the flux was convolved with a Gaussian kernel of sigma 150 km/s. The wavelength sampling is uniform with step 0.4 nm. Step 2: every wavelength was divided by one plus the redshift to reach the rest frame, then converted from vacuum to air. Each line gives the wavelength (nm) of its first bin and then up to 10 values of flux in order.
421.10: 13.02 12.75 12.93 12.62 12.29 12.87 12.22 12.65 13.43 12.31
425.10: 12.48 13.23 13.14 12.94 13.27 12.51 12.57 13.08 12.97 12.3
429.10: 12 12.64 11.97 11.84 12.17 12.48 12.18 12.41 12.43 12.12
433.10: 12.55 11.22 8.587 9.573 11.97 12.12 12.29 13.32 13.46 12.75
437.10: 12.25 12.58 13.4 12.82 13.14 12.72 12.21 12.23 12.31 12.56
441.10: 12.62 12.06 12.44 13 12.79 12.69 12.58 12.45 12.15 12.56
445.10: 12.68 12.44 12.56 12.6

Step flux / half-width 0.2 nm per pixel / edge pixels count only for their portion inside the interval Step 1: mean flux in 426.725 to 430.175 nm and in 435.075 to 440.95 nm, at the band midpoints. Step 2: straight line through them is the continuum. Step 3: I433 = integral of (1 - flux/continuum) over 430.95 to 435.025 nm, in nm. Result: 0.34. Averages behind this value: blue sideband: 12.5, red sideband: 12.7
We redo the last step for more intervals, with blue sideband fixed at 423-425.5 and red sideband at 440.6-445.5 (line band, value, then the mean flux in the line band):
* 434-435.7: 0.17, 11.3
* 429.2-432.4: 0.10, 12.3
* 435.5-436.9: -0.05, 13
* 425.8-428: -0.04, 12.9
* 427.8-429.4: 0.01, 12.6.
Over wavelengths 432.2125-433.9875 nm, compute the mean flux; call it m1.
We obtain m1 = 11.5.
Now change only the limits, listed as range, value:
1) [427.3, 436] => 12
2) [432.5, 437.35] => 11.9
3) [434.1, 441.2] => 12.5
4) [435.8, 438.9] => 13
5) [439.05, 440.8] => 12.4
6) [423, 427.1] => 12.8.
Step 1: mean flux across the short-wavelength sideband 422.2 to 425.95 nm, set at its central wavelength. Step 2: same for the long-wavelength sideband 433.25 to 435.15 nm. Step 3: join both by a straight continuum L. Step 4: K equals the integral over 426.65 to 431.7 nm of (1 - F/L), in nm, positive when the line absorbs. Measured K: -0.335 nm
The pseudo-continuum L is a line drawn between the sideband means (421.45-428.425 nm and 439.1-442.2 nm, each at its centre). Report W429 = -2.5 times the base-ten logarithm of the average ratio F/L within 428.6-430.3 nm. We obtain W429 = 0.044 mag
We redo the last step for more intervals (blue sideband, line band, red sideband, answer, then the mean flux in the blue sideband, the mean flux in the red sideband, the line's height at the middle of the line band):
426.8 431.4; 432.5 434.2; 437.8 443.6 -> 0.14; 12.4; 12.6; 12.5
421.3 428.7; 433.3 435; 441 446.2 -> 0.21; 12.8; 12.5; 12.7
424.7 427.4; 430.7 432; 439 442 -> 0.03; 12.9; 12.4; 12.7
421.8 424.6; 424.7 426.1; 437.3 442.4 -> -0.01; 12.7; 12.6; 12.7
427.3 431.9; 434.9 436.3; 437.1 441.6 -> -0.02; 12.4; 12.6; 12.5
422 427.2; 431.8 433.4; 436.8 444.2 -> 0.03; 12.8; 12.6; 12.7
